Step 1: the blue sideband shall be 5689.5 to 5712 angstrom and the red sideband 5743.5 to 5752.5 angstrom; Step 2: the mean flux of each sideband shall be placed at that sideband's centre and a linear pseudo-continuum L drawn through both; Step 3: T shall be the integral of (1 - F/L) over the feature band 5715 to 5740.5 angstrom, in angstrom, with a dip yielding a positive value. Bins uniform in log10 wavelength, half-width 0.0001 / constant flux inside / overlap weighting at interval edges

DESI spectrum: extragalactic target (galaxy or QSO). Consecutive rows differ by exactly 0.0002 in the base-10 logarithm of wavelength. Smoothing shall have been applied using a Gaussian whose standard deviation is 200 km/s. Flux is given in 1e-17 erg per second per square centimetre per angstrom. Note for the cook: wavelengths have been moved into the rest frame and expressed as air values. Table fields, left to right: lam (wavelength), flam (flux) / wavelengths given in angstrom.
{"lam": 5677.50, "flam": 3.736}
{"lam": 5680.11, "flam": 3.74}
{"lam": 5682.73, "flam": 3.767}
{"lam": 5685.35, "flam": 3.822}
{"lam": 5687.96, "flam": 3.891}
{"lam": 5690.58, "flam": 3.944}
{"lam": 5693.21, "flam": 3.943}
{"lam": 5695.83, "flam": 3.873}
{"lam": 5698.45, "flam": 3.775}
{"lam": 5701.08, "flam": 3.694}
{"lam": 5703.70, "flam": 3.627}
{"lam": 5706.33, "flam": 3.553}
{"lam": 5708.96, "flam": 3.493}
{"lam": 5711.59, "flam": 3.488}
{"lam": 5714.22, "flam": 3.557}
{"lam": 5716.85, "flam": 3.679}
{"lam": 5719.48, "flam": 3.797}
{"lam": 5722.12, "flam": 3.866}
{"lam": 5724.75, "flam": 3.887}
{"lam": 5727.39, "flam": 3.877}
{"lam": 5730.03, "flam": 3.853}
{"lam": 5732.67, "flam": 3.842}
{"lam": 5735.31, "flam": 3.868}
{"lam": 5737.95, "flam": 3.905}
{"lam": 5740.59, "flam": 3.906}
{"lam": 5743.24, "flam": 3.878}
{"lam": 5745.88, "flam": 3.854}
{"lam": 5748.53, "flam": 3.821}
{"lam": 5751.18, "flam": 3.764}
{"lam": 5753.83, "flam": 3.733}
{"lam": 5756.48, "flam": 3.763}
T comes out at -0.4 angstrom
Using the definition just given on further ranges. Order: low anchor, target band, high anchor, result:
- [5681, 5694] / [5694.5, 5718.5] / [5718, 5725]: 1.32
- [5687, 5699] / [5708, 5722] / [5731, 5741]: 0.92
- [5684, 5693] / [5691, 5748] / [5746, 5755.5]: 0.89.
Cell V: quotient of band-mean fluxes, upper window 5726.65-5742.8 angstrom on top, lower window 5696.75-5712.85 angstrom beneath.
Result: 1.1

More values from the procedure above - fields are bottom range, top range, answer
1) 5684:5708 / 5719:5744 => 1.02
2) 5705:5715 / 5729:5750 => 1.10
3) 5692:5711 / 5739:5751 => 1.04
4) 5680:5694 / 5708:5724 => 0.95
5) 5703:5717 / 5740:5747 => 1.09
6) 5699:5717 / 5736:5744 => 1.09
